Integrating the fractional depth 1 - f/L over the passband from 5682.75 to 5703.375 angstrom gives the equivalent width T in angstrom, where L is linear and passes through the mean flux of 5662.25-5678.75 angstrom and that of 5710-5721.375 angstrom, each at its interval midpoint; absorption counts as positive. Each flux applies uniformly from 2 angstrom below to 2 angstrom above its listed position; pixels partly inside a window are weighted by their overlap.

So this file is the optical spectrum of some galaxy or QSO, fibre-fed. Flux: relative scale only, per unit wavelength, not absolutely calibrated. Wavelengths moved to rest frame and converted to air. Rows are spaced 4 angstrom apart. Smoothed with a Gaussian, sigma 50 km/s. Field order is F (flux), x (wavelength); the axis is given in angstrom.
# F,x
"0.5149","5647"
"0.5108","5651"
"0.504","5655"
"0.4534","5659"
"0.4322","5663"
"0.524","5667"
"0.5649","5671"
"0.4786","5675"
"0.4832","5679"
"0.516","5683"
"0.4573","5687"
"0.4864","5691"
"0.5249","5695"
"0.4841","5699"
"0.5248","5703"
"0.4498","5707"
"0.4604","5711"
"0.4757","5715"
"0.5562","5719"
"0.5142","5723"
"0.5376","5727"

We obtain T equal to 0.3 angstrom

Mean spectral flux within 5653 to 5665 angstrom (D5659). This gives 0.463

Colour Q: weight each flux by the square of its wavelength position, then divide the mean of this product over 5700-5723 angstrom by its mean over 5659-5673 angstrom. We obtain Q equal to 1.01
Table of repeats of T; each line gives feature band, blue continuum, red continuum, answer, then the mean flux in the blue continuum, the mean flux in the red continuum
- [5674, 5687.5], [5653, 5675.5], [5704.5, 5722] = 0.13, 0.494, 0.488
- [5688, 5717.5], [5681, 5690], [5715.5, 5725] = 1.10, 0.487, 0.526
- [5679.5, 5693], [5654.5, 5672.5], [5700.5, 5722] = 0.20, 0.493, 0.494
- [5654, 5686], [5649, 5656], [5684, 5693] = -0.04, 0.508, 0.477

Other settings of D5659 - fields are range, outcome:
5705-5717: 0.462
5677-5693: 0.486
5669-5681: 0.509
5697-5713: 0.48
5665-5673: 0.544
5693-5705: 0.511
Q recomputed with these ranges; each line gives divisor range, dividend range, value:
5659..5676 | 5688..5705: 1.02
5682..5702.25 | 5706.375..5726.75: 1.02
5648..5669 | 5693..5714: 1.02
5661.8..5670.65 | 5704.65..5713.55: 0.93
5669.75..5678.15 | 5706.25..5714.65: 0.91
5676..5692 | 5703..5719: 1.00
